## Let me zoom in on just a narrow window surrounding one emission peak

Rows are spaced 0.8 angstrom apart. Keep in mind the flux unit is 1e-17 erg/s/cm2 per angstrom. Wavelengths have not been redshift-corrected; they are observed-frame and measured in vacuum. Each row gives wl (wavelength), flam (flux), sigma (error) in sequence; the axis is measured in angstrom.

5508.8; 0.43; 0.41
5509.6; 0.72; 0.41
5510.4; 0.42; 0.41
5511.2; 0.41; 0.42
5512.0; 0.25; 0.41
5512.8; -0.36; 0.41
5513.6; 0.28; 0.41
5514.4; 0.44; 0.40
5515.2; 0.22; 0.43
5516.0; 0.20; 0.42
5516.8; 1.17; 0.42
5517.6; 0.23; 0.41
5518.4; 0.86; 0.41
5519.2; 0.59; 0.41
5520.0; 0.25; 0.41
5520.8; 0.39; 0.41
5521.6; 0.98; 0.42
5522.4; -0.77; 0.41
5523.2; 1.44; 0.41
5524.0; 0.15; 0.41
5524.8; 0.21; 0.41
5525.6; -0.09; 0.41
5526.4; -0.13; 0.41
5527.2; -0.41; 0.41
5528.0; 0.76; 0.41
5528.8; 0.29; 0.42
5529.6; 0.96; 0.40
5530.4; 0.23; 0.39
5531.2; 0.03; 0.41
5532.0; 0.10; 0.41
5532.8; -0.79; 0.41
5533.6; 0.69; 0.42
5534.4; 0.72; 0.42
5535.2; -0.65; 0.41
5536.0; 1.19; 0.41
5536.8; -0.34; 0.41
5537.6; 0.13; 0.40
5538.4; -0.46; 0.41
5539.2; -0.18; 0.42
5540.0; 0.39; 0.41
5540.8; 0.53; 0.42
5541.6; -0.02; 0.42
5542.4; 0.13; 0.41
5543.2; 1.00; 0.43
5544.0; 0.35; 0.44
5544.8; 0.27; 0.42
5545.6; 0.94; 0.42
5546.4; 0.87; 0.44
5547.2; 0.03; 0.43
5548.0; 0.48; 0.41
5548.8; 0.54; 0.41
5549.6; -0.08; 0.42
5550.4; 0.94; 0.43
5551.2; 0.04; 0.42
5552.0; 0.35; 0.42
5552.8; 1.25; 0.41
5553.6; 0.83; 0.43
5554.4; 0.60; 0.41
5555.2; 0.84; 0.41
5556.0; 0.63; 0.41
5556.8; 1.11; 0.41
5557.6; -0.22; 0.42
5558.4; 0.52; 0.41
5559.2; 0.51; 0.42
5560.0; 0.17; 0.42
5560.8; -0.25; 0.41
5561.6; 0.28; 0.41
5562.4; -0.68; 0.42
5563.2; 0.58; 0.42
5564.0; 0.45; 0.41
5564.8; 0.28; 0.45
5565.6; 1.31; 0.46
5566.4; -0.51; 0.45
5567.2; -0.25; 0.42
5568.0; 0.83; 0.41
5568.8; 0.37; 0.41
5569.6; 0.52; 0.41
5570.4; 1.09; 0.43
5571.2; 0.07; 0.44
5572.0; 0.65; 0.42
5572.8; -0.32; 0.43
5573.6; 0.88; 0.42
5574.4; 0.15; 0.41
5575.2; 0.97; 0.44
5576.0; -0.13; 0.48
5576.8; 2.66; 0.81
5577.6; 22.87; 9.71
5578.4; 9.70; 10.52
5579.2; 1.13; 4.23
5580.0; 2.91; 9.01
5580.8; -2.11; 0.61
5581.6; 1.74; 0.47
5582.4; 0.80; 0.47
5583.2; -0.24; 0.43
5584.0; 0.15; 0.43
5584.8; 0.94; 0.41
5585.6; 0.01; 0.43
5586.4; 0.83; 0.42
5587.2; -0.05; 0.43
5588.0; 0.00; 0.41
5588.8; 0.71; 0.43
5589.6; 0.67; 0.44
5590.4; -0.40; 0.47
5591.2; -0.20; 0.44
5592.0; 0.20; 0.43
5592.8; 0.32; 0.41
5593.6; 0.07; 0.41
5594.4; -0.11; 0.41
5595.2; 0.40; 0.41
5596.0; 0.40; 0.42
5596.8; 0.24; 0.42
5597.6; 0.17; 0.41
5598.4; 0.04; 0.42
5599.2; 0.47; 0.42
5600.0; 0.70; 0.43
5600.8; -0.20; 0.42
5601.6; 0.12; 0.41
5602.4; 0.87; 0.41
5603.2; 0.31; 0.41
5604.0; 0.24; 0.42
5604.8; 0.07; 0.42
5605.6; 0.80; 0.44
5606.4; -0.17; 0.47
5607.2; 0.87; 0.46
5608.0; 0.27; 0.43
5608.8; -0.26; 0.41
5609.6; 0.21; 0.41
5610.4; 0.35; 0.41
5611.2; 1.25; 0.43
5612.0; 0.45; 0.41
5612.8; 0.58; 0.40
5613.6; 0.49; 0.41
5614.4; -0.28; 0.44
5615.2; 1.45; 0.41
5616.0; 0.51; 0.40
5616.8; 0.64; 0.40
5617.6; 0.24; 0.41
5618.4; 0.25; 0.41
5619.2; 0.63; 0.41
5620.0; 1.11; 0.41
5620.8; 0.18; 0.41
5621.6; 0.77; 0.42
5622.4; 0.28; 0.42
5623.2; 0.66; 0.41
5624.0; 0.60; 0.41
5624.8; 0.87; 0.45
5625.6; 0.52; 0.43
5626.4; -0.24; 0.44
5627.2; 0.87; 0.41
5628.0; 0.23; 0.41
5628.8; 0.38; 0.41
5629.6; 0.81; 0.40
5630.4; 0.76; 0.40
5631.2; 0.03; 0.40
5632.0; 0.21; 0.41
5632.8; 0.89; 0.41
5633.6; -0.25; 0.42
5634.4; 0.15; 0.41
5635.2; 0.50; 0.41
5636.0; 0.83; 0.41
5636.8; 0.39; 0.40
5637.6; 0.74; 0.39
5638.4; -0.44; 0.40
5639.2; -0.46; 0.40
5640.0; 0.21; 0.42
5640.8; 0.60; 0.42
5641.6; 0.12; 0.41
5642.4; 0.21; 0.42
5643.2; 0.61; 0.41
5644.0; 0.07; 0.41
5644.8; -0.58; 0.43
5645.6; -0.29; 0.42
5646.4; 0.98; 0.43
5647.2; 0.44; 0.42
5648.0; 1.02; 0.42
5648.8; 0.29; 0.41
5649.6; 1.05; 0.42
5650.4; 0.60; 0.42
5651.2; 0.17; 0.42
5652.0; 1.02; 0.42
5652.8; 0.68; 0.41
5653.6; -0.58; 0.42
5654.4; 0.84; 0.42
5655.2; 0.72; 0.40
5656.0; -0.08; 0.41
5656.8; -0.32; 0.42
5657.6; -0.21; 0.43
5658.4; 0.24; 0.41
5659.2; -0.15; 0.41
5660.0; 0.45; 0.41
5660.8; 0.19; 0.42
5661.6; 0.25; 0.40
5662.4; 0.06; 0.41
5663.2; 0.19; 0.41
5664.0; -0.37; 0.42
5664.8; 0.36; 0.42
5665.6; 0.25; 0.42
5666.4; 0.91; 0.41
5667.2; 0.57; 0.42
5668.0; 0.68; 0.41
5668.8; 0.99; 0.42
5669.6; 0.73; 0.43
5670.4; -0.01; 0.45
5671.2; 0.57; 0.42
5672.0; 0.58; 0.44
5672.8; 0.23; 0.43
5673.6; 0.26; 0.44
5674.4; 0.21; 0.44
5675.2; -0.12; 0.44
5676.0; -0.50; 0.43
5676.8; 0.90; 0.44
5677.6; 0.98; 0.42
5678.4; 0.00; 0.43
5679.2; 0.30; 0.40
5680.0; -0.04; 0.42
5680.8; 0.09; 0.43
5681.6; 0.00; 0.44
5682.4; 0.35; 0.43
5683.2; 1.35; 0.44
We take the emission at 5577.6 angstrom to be Mg II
